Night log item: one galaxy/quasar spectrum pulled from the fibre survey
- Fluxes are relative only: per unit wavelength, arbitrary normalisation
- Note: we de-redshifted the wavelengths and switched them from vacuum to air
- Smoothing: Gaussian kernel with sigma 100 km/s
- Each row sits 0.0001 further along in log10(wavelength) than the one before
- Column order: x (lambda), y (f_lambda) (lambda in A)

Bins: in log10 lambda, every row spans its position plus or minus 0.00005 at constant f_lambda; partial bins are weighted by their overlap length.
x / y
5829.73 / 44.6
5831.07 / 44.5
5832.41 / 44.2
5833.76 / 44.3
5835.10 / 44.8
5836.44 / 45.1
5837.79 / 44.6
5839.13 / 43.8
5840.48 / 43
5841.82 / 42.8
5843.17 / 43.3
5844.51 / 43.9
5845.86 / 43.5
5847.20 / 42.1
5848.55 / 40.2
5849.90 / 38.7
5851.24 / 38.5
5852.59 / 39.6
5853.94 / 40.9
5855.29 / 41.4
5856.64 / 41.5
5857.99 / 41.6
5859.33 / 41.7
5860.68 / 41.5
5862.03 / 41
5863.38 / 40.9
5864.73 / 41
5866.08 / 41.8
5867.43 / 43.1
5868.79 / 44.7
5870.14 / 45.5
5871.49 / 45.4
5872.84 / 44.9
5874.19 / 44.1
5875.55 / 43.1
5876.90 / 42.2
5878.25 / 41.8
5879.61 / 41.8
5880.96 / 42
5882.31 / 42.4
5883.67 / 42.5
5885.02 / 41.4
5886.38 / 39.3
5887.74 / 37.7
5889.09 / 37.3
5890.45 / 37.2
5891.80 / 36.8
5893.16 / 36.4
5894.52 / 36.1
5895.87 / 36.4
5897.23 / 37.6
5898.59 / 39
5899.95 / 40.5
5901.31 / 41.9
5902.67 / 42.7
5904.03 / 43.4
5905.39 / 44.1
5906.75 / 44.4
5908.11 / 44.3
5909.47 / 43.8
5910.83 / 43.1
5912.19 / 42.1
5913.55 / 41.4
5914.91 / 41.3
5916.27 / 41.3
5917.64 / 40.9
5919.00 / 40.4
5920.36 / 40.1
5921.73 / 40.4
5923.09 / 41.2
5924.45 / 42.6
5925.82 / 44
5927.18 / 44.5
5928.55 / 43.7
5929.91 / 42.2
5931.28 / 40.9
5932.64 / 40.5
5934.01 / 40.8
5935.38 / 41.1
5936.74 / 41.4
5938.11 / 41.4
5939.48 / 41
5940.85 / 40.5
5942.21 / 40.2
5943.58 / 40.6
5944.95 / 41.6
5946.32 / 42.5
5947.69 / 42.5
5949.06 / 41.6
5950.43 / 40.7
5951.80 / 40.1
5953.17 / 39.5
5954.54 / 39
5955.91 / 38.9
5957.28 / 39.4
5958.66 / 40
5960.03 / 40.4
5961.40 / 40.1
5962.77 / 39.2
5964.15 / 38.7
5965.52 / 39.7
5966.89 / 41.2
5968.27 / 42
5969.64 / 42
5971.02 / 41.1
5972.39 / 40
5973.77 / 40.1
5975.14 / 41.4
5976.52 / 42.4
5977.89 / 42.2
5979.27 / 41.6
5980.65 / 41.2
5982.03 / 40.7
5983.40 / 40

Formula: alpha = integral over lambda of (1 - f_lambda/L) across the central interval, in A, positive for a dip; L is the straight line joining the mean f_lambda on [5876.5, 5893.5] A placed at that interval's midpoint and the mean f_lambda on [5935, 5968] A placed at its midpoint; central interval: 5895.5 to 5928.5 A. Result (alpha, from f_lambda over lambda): -1.4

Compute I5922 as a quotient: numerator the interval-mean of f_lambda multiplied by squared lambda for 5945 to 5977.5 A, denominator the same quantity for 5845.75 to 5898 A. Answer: 1.0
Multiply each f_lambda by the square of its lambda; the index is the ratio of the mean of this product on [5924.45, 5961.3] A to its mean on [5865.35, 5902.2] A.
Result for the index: 1.03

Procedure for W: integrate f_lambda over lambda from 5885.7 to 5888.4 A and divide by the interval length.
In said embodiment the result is 38.4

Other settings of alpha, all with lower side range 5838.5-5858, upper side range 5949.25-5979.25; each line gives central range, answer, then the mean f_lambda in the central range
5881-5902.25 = 1.1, 39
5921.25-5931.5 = -0.4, 42.6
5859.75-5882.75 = -0.8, 42.8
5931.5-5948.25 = -0.2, 41.2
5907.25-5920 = -0.3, 42.1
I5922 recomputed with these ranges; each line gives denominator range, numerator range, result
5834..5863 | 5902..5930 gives 1.03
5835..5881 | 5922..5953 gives 1.01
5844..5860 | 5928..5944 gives 1.03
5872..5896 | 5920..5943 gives 1.05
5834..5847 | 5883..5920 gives 0.94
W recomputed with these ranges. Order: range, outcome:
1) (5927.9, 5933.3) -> 41.9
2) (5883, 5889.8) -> 39.6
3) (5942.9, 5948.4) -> 41.8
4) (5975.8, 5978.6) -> 42.3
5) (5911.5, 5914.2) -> 41.8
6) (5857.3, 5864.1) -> 41.4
